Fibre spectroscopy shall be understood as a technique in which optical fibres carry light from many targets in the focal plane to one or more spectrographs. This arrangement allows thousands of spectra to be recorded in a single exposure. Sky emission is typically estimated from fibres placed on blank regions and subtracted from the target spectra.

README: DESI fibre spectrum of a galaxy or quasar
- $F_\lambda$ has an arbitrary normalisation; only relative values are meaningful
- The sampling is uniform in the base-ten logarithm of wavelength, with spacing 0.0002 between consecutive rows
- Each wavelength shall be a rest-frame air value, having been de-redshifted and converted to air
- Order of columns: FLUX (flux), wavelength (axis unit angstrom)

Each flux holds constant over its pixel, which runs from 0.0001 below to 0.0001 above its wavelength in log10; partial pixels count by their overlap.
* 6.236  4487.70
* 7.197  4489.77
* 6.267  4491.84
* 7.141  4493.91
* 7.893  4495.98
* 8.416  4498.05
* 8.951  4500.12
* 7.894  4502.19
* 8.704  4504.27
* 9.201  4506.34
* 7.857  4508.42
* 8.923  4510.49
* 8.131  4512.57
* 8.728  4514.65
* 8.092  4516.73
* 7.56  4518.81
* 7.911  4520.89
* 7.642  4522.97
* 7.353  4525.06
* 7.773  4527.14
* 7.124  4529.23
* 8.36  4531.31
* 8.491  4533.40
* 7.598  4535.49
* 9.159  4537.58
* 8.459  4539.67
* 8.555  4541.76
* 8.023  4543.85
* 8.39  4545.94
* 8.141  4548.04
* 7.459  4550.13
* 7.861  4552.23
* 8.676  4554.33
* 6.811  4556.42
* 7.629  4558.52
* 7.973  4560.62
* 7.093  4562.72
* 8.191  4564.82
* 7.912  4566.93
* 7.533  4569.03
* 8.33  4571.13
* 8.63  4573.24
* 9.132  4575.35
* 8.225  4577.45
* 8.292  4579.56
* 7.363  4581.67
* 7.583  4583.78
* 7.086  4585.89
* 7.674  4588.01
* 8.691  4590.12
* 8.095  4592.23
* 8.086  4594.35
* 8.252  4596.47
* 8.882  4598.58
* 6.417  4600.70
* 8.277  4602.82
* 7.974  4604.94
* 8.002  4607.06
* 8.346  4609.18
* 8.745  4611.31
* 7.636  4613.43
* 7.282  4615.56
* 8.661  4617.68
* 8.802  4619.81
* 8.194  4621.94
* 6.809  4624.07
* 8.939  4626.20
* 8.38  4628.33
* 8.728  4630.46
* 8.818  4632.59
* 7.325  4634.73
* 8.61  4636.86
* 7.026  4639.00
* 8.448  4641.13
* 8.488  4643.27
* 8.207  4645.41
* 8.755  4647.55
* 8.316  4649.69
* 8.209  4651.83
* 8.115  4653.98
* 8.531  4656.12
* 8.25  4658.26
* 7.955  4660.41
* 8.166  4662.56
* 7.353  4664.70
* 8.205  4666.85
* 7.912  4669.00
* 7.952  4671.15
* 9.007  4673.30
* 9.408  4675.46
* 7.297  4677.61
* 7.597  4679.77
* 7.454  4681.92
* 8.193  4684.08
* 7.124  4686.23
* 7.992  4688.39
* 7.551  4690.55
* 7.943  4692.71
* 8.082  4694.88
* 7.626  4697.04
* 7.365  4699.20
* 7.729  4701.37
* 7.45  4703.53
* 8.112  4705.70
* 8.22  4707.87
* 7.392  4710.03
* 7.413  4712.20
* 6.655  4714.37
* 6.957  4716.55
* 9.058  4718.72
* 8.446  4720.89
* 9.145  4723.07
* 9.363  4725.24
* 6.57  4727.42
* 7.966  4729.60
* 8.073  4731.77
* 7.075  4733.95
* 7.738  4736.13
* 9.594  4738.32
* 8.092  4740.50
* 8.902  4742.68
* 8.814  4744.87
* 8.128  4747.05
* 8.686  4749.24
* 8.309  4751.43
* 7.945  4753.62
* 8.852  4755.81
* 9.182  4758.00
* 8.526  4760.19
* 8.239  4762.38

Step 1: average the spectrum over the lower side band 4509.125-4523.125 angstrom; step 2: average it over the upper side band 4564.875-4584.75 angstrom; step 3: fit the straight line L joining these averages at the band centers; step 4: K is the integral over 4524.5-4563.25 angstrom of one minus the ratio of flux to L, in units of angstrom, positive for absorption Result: 0.87 angstrom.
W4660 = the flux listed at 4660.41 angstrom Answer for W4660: 7.955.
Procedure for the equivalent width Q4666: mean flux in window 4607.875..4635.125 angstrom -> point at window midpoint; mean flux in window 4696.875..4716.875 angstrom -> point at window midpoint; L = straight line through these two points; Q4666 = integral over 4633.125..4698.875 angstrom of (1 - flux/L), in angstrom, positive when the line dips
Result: -1.6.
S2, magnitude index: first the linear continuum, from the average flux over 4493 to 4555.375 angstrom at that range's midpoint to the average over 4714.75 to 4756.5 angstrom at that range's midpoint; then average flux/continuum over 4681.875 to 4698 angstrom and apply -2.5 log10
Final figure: 0.065 mag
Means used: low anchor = 8.15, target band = 7.76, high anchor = 8.27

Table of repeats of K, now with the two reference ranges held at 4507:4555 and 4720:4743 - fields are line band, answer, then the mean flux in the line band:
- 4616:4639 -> -0.2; 8.24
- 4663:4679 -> 0.1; 8.15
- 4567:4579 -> -0.3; 8.33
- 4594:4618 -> 0.4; 8.03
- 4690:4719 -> 2.0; 7.65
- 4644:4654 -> -0.2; 8.34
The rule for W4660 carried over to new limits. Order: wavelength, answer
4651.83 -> 8.209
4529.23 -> 7.124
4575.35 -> 9.132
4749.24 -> 8.686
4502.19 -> 7.894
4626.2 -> 8.939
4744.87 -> 8.814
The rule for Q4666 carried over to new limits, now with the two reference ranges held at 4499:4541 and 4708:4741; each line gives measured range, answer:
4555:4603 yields 1.26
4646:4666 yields -0.33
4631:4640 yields 0.08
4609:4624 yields -0.08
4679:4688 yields 0.45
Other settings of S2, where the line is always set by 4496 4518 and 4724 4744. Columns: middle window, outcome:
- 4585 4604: 0.05 mag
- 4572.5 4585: 0.02 mag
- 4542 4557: 0.06 mag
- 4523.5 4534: 0.09 mag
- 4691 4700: 0.06 mag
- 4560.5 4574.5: 0.05 mag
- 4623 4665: 0.01 mag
